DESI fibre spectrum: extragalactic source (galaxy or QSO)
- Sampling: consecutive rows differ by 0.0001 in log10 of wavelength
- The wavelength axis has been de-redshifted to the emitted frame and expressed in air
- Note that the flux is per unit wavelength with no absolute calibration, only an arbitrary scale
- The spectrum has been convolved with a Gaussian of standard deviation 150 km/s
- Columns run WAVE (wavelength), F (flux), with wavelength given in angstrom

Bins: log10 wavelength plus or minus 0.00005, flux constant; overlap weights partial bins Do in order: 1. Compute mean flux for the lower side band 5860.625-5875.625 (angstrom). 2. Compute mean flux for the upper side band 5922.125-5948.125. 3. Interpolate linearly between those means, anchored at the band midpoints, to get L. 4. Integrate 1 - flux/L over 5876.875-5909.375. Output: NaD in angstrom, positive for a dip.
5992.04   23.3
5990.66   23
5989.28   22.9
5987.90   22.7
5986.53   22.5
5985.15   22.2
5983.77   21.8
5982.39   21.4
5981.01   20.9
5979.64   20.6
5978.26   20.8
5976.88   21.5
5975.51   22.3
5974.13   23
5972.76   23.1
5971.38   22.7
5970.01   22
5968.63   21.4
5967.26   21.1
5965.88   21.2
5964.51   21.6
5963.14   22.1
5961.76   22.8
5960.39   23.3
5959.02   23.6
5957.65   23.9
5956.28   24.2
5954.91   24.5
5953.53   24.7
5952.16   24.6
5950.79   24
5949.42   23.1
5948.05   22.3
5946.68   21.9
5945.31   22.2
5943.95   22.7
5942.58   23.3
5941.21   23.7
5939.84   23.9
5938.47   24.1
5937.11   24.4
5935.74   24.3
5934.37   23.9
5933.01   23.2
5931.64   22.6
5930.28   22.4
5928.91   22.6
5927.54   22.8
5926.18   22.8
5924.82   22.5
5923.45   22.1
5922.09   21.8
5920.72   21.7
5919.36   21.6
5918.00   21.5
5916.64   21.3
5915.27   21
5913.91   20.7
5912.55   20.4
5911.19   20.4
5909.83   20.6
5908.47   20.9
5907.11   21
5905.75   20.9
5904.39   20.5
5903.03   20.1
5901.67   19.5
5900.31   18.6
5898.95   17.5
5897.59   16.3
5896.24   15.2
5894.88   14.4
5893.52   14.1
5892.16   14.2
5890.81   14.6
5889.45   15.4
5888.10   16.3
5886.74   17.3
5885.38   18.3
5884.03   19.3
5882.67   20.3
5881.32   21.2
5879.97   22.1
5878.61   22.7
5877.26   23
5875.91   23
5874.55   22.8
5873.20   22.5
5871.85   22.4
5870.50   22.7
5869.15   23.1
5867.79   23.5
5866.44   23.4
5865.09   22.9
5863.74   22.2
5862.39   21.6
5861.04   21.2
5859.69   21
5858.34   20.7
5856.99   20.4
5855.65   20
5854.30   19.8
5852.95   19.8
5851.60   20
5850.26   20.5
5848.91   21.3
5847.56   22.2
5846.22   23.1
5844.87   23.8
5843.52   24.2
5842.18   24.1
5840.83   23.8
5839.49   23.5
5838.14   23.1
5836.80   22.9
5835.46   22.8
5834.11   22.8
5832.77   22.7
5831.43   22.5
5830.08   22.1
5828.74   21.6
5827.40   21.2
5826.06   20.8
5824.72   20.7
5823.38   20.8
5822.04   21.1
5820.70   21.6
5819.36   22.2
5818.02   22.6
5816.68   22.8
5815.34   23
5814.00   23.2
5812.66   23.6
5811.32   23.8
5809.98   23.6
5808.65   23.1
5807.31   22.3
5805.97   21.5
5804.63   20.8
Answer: 6.1 angstrom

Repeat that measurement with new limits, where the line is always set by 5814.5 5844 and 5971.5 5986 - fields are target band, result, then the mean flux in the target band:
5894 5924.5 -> 3.0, 19.9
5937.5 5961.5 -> -1.8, 23.5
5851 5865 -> 1.0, 20.8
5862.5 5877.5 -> -0.4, 22.8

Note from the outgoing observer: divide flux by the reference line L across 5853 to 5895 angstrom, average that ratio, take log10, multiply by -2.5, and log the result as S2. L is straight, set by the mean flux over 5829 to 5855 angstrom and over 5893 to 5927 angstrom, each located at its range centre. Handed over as 0.05 mag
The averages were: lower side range 22.3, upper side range 19.9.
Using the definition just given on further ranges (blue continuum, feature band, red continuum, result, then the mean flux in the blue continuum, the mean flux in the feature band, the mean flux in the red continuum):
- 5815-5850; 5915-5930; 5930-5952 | 0.06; 22.4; 22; 23.3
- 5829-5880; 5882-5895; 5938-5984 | 0.33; 22.3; 16.5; 22.7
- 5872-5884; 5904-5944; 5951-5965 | 0.04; 22.1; 22.2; 23.6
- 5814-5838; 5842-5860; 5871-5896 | -0.03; 22.1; 21.4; 19.1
